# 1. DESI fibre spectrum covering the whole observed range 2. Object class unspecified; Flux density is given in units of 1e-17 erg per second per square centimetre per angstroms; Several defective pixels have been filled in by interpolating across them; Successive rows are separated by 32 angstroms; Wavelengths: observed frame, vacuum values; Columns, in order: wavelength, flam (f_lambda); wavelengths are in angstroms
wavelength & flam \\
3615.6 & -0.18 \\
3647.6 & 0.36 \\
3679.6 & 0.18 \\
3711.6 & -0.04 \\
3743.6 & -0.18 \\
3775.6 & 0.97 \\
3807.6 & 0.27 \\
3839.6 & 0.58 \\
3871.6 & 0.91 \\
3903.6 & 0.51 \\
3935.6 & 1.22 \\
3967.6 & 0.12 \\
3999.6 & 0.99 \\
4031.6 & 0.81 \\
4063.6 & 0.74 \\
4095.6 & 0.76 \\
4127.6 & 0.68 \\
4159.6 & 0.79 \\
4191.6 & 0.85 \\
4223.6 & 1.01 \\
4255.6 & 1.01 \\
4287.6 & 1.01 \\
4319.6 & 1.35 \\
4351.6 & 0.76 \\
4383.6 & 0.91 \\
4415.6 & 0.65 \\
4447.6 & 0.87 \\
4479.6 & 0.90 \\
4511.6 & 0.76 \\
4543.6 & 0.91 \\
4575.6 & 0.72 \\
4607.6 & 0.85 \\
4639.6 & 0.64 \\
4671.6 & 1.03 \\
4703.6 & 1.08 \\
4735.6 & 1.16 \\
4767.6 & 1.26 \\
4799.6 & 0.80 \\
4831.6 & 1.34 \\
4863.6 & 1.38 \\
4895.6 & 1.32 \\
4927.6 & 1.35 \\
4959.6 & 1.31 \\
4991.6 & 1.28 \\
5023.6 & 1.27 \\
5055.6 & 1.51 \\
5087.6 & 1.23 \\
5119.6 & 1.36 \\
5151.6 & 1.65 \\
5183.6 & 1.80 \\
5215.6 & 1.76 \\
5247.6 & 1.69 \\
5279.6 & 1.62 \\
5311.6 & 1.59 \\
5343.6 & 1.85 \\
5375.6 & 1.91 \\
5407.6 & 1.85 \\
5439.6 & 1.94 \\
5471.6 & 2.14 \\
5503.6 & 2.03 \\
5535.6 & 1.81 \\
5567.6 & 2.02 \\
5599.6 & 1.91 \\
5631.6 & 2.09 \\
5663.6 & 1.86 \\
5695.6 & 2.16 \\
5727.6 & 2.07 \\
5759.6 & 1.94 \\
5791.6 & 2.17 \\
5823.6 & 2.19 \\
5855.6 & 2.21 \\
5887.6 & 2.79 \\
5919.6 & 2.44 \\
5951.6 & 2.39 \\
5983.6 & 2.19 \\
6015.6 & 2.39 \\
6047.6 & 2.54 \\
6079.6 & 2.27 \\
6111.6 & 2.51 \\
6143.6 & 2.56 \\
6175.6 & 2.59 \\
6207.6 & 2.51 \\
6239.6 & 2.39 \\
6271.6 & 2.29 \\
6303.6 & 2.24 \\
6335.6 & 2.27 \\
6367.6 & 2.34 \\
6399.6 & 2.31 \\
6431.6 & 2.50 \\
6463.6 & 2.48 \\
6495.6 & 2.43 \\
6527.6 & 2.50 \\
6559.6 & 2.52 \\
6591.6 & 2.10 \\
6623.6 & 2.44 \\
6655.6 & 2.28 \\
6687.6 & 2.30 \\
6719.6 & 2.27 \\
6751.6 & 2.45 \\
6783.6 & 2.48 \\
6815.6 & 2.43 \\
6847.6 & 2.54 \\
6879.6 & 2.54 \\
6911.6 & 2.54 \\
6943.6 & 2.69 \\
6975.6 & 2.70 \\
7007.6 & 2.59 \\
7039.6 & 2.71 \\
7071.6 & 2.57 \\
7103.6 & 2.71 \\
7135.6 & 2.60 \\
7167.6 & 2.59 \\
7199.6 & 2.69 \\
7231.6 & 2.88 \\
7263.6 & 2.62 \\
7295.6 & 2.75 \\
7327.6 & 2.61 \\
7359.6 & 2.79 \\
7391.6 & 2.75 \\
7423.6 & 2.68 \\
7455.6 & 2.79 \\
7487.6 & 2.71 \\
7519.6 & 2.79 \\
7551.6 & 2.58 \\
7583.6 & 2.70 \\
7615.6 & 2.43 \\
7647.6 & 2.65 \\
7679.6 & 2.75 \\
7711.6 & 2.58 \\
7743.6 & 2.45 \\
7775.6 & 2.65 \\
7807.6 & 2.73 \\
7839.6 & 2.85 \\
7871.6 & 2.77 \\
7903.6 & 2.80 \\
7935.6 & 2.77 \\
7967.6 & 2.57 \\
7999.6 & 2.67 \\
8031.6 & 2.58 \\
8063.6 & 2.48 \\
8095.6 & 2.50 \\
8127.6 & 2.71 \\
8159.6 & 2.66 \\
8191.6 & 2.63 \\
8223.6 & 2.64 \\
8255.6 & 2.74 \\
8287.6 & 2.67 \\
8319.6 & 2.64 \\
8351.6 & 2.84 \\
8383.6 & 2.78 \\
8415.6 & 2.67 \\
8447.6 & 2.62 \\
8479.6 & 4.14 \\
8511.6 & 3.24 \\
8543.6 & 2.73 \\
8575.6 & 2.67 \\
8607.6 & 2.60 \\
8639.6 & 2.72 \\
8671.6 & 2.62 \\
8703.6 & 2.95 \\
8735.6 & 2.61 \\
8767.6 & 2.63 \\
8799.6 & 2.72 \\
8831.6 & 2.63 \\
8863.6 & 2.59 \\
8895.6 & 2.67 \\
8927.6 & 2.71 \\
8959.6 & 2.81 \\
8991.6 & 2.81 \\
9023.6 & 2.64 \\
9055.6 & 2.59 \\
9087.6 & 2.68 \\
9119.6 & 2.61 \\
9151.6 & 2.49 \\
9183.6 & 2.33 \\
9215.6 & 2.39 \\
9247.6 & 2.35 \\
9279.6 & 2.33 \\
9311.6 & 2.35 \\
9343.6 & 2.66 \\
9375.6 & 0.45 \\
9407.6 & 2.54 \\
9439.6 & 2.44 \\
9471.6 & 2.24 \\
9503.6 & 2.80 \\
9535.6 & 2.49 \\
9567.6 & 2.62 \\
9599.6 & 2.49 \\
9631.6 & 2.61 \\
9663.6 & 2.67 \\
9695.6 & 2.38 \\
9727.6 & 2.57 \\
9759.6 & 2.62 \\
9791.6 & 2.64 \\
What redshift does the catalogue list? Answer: 0.29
